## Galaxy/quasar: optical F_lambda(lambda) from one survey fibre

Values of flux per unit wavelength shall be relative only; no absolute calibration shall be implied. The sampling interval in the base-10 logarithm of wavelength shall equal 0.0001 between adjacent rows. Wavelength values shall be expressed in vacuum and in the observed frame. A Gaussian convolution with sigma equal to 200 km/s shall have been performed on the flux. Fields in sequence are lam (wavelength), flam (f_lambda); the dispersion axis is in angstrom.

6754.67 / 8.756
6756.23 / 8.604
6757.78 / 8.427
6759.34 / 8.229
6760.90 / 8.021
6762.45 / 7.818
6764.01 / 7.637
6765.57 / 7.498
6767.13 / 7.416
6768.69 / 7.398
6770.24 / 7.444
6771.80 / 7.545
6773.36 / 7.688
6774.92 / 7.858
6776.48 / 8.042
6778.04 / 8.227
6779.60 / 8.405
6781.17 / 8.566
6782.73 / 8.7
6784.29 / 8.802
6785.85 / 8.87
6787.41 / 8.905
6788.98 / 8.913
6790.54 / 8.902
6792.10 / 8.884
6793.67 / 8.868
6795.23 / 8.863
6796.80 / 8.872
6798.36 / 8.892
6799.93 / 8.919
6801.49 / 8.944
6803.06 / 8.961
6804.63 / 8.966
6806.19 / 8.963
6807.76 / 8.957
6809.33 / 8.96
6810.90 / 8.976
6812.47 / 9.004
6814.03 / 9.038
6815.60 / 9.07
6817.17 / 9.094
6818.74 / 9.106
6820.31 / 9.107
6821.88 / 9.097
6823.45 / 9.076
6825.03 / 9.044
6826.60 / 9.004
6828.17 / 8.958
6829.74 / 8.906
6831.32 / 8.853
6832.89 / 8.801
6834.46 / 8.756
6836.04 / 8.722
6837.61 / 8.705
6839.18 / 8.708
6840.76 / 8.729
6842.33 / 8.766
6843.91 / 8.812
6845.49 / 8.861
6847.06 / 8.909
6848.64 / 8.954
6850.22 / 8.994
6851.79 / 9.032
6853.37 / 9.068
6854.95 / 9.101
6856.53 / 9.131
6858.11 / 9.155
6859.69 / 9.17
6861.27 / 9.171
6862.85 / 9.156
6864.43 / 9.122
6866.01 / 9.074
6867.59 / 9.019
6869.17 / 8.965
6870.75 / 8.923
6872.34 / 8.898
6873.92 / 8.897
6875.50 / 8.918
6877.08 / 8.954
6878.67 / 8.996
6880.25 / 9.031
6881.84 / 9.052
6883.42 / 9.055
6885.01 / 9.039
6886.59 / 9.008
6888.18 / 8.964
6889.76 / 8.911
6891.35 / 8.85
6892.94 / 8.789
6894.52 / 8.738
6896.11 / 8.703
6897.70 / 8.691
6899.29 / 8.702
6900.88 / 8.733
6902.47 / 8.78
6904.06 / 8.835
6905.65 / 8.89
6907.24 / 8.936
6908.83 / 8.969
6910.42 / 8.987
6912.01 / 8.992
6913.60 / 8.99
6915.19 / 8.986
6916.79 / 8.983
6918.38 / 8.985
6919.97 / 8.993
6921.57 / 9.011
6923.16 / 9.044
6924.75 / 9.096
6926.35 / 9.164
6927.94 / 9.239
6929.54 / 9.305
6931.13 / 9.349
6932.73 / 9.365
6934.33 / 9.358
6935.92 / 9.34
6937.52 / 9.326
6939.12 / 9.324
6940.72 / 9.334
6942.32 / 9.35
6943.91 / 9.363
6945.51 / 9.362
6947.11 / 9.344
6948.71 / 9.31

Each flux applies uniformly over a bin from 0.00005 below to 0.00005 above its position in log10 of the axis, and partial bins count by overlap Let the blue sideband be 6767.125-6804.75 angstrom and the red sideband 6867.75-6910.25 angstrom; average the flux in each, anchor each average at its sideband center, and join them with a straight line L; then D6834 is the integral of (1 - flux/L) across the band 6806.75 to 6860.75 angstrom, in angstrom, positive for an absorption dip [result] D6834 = -1.77 angstrom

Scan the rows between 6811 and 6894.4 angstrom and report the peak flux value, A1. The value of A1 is 9.171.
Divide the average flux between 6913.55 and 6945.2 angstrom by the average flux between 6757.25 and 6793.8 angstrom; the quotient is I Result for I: 1.12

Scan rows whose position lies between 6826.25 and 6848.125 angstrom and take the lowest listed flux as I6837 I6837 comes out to 8.705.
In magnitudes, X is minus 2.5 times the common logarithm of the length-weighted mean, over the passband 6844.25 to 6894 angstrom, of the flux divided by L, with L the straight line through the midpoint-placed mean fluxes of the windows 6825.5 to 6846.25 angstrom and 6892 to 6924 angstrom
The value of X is -0.02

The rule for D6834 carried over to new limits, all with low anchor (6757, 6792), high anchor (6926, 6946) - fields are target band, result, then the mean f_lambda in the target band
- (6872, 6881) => -0.1 angstrom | 8.96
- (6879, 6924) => 0.8 angstrom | 8.92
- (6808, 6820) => -0.8 angstrom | 9.04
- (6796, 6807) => -0.8 angstrom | 8.93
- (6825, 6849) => -0.6 angstrom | 8.84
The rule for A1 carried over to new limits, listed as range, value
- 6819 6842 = 9.107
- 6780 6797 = 8.913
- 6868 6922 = 9.055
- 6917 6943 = 9.365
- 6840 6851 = 8.994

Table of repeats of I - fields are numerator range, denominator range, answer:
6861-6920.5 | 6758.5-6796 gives 1.09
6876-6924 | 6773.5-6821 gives 1.01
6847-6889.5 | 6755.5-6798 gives 1.09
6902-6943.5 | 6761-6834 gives 1.06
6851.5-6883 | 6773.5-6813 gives 1.03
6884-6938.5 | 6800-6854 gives 1.01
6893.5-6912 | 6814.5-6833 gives 0.98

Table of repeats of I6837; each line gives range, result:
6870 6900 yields 8.691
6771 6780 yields 7.545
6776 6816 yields 8.042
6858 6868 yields 9.019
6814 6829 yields 8.958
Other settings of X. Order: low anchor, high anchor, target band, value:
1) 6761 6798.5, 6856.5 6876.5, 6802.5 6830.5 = -0.05 mag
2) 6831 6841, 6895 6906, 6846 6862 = -0.04 mag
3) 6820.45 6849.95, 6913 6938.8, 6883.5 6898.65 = 0.02 mag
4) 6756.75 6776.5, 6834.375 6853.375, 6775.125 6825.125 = -0.08 mag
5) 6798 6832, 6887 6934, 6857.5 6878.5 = -0.01 mag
